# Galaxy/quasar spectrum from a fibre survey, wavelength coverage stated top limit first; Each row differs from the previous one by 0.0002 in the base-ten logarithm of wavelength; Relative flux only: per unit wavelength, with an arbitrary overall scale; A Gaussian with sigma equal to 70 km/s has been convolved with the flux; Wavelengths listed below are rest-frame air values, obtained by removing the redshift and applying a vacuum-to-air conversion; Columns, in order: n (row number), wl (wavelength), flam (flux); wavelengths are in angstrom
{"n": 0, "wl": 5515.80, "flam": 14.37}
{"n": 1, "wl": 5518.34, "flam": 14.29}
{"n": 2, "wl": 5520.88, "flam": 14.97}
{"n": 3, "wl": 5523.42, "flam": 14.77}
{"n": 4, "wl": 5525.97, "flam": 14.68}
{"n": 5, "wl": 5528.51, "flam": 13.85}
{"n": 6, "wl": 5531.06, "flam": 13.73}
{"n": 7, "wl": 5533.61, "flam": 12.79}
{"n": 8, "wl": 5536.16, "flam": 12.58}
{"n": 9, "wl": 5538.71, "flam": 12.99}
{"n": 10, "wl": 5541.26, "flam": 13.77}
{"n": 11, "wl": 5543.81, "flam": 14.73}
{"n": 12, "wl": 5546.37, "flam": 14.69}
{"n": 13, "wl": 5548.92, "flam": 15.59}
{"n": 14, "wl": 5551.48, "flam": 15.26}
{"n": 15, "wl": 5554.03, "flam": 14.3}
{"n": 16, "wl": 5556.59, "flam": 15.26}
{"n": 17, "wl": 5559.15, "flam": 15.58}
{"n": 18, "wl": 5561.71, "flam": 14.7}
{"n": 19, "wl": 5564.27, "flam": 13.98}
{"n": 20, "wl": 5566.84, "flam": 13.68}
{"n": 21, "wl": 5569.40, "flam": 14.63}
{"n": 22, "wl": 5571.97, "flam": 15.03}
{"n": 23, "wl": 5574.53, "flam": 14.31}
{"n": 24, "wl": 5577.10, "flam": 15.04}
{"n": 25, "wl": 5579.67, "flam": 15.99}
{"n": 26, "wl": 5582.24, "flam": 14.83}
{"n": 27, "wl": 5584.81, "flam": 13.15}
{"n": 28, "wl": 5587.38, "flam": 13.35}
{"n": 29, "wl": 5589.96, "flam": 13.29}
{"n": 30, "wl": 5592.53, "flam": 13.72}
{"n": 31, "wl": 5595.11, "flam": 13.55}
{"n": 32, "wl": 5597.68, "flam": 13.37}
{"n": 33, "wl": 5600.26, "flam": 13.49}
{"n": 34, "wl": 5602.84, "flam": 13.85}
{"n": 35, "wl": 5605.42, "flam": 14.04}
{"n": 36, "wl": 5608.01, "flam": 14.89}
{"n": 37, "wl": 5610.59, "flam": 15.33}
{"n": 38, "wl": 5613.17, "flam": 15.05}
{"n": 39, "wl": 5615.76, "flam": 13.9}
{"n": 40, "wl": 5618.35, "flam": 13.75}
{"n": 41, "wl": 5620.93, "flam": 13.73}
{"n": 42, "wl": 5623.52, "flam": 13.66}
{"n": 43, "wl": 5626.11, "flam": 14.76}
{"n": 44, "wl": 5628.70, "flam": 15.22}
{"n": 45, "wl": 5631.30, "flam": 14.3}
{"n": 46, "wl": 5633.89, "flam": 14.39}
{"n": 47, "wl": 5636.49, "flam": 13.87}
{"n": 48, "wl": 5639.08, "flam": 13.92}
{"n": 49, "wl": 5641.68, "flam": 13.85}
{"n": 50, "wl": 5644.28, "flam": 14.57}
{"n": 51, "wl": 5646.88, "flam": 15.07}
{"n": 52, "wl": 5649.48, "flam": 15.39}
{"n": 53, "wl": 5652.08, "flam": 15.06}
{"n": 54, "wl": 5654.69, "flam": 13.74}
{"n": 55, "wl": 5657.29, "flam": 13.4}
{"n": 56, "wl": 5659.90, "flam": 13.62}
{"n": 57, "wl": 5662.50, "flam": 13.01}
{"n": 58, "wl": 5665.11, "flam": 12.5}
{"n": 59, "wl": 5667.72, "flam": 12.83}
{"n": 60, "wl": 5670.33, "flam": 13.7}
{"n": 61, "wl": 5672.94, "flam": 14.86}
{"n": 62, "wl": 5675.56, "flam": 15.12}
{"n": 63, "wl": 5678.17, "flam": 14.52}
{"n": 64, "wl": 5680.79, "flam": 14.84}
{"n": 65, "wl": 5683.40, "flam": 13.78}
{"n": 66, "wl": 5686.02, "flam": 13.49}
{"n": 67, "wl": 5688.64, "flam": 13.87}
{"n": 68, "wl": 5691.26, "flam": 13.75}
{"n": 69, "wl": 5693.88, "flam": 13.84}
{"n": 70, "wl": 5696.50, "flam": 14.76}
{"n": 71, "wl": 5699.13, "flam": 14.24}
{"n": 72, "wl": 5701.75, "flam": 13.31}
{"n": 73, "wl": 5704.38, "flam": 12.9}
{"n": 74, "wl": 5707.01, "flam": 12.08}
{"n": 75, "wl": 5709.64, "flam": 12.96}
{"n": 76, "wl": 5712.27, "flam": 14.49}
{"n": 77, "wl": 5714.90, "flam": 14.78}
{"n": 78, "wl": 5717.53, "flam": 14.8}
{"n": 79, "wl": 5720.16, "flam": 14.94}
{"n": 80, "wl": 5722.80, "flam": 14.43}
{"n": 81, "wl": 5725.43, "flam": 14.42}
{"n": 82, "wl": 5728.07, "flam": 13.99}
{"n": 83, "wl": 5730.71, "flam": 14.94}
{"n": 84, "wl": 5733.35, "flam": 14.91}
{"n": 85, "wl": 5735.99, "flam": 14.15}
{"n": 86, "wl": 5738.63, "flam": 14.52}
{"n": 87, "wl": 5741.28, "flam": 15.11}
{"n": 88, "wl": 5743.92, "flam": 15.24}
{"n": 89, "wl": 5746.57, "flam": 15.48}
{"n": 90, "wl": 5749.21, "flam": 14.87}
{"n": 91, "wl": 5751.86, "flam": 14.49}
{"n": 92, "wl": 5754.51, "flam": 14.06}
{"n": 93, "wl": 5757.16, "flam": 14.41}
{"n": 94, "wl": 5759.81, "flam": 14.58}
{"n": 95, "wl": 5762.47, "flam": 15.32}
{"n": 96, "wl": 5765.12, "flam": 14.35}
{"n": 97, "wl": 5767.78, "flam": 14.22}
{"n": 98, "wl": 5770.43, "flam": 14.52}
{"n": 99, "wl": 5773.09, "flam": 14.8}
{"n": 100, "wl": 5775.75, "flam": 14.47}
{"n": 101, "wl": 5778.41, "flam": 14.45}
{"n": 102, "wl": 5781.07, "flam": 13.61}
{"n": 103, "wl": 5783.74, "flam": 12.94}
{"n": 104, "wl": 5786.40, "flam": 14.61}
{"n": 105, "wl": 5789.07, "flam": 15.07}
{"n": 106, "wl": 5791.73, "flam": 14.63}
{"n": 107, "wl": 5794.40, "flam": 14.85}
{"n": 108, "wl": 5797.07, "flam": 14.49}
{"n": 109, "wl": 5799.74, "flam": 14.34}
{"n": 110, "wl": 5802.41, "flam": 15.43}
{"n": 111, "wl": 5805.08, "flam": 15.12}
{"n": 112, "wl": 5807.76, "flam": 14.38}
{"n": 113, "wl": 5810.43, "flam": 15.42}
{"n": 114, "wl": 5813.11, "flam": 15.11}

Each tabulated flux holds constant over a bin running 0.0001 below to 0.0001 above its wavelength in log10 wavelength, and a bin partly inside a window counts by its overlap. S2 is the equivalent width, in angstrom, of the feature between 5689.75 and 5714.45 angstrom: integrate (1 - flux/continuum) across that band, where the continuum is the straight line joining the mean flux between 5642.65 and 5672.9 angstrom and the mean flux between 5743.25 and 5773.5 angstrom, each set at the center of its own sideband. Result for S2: 1.1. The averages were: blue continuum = 13.9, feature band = 13.6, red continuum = 14.7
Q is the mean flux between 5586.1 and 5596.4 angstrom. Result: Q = 13.5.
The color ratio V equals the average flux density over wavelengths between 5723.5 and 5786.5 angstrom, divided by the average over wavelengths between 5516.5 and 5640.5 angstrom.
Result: 1.02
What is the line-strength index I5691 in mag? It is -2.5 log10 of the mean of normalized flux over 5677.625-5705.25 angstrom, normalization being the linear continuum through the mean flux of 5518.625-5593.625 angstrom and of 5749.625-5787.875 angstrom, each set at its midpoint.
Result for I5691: 0.03 mag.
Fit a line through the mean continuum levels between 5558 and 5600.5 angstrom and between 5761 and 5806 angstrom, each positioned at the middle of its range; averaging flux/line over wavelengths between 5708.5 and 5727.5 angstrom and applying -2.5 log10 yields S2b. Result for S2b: 0.00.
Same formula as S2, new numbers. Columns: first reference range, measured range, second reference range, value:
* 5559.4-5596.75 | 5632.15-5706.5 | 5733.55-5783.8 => 2.2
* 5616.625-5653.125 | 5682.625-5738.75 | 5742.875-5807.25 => 1.7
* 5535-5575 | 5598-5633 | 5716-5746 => 0.6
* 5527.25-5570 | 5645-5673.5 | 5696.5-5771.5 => 0.8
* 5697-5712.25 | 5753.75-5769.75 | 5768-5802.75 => -0.5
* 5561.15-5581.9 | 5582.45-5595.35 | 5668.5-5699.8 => 1.0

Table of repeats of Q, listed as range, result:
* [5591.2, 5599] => 13.6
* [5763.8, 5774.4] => 14.5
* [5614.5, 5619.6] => 13.8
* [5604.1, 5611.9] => 14.8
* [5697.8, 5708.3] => 13.1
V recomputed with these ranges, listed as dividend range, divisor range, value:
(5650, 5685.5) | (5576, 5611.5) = 0.99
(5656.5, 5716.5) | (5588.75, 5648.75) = 0.97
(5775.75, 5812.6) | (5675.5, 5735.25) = 1.03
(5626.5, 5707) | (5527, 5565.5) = 0.98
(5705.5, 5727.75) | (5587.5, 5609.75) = 1.02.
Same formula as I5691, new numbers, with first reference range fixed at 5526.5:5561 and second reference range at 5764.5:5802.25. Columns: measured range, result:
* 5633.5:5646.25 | 0.013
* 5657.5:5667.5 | 0.101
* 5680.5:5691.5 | 0.036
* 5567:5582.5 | -0.045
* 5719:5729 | -0.006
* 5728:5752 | -0.033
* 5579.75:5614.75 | 0.018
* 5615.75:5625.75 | 0.036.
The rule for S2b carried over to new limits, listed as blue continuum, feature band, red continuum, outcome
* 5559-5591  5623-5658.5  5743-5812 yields 0.01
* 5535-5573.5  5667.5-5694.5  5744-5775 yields 0.04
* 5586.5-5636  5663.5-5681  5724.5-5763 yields 0.03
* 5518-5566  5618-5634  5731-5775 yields 0.01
